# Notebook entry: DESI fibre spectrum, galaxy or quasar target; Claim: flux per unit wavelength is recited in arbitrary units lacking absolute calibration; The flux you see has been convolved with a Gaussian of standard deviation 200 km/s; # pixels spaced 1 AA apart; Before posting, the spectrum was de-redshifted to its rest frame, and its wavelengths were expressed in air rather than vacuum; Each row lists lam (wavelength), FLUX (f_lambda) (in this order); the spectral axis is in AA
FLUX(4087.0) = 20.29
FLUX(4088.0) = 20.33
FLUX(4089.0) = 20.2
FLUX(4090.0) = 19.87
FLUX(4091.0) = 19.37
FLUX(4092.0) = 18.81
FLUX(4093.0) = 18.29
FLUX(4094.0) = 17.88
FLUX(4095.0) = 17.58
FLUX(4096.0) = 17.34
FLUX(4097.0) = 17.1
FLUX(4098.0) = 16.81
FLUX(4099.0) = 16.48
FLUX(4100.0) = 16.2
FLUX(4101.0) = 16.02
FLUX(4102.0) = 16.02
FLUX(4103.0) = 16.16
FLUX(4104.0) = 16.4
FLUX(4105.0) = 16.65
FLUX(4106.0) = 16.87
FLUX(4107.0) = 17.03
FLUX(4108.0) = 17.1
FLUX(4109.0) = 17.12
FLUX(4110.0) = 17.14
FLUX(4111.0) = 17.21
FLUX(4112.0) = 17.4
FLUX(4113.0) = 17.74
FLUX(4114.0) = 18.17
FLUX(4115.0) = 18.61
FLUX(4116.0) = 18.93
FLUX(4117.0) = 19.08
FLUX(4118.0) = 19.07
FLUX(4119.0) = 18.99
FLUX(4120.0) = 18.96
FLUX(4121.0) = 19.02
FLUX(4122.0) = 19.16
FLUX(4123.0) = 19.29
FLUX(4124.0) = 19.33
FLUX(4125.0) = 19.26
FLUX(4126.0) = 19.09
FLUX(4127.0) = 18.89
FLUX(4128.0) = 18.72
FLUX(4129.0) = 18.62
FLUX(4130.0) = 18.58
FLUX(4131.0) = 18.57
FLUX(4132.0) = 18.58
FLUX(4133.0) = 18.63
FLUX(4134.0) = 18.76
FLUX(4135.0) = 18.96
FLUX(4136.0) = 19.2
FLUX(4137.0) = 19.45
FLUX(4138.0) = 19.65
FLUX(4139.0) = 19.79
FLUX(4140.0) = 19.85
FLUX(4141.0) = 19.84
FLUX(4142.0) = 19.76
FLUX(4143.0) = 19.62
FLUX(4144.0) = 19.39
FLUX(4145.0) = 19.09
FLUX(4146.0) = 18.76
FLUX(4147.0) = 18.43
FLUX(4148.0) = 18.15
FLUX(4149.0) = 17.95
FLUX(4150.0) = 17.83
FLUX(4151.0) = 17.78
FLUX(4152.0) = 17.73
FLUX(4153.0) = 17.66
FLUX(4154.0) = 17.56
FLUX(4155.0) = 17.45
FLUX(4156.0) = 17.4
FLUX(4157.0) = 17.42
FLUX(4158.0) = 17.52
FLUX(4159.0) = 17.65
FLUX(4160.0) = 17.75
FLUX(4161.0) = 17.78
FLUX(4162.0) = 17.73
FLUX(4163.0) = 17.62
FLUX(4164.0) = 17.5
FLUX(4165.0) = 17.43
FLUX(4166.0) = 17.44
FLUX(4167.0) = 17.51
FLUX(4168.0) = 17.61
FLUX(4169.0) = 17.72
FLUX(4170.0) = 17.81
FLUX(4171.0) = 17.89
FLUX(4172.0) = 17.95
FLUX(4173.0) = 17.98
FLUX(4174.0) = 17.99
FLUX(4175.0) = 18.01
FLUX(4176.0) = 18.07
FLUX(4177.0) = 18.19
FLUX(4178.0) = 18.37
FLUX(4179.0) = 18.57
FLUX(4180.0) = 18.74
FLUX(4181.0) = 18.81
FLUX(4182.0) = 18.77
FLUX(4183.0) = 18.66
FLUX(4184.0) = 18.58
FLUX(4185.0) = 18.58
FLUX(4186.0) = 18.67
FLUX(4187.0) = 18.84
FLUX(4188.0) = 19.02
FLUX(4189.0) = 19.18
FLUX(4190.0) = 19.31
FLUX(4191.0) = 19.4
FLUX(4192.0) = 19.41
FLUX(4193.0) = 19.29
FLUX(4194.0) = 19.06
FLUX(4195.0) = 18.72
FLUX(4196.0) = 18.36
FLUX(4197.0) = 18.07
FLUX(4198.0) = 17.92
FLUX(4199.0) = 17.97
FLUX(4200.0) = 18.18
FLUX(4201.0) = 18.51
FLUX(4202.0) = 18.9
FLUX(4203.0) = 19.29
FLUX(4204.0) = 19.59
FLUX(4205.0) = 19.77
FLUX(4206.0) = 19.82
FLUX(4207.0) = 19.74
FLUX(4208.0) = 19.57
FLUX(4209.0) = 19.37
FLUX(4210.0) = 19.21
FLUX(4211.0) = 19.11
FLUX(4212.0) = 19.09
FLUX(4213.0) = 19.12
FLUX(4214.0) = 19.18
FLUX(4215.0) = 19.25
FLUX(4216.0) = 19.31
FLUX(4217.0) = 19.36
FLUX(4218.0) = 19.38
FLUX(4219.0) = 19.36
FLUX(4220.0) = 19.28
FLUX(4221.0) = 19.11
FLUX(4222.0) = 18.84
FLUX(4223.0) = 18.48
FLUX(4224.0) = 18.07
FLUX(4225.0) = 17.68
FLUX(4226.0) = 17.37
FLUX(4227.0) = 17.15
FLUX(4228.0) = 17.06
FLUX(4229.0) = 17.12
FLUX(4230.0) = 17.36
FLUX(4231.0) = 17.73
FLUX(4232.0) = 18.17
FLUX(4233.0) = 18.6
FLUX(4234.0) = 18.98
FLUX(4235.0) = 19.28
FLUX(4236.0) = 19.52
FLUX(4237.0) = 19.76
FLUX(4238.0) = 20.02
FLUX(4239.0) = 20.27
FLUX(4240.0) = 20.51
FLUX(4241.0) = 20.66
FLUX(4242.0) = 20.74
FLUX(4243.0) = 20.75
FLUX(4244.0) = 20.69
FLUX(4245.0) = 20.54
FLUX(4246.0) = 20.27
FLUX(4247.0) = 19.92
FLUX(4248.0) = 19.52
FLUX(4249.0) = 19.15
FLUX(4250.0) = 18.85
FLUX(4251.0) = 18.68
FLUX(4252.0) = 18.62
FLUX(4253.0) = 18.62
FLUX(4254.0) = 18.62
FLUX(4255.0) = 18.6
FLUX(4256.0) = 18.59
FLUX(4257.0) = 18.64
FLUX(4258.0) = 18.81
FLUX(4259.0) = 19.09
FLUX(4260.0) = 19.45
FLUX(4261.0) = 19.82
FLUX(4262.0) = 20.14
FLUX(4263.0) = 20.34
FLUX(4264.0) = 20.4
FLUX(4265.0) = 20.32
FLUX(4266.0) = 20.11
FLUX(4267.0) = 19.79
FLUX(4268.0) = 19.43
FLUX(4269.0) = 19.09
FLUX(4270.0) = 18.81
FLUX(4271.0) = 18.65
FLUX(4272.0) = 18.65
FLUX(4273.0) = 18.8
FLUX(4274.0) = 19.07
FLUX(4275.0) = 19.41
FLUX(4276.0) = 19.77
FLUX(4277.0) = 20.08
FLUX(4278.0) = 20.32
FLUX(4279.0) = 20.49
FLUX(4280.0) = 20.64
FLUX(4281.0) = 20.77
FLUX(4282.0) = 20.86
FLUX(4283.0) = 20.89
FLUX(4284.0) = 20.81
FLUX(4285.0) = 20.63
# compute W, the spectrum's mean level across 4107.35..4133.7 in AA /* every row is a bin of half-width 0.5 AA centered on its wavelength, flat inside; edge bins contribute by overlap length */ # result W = 18.5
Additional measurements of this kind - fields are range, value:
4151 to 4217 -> 18.5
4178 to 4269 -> 19.1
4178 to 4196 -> 18.9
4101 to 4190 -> 18.3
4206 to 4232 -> 18.7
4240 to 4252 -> 19.9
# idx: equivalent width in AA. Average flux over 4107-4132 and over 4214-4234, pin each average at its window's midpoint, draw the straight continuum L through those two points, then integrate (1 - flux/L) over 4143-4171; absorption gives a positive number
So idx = 0.87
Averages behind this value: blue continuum 18.5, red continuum 18.4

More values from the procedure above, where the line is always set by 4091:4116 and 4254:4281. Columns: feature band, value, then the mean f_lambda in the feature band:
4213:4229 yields 0.3 AA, 18.6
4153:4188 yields 0.4 AA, 18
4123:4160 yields -1.8 AA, 18.6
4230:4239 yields 0.0 AA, 19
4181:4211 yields -0.7 AA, 19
